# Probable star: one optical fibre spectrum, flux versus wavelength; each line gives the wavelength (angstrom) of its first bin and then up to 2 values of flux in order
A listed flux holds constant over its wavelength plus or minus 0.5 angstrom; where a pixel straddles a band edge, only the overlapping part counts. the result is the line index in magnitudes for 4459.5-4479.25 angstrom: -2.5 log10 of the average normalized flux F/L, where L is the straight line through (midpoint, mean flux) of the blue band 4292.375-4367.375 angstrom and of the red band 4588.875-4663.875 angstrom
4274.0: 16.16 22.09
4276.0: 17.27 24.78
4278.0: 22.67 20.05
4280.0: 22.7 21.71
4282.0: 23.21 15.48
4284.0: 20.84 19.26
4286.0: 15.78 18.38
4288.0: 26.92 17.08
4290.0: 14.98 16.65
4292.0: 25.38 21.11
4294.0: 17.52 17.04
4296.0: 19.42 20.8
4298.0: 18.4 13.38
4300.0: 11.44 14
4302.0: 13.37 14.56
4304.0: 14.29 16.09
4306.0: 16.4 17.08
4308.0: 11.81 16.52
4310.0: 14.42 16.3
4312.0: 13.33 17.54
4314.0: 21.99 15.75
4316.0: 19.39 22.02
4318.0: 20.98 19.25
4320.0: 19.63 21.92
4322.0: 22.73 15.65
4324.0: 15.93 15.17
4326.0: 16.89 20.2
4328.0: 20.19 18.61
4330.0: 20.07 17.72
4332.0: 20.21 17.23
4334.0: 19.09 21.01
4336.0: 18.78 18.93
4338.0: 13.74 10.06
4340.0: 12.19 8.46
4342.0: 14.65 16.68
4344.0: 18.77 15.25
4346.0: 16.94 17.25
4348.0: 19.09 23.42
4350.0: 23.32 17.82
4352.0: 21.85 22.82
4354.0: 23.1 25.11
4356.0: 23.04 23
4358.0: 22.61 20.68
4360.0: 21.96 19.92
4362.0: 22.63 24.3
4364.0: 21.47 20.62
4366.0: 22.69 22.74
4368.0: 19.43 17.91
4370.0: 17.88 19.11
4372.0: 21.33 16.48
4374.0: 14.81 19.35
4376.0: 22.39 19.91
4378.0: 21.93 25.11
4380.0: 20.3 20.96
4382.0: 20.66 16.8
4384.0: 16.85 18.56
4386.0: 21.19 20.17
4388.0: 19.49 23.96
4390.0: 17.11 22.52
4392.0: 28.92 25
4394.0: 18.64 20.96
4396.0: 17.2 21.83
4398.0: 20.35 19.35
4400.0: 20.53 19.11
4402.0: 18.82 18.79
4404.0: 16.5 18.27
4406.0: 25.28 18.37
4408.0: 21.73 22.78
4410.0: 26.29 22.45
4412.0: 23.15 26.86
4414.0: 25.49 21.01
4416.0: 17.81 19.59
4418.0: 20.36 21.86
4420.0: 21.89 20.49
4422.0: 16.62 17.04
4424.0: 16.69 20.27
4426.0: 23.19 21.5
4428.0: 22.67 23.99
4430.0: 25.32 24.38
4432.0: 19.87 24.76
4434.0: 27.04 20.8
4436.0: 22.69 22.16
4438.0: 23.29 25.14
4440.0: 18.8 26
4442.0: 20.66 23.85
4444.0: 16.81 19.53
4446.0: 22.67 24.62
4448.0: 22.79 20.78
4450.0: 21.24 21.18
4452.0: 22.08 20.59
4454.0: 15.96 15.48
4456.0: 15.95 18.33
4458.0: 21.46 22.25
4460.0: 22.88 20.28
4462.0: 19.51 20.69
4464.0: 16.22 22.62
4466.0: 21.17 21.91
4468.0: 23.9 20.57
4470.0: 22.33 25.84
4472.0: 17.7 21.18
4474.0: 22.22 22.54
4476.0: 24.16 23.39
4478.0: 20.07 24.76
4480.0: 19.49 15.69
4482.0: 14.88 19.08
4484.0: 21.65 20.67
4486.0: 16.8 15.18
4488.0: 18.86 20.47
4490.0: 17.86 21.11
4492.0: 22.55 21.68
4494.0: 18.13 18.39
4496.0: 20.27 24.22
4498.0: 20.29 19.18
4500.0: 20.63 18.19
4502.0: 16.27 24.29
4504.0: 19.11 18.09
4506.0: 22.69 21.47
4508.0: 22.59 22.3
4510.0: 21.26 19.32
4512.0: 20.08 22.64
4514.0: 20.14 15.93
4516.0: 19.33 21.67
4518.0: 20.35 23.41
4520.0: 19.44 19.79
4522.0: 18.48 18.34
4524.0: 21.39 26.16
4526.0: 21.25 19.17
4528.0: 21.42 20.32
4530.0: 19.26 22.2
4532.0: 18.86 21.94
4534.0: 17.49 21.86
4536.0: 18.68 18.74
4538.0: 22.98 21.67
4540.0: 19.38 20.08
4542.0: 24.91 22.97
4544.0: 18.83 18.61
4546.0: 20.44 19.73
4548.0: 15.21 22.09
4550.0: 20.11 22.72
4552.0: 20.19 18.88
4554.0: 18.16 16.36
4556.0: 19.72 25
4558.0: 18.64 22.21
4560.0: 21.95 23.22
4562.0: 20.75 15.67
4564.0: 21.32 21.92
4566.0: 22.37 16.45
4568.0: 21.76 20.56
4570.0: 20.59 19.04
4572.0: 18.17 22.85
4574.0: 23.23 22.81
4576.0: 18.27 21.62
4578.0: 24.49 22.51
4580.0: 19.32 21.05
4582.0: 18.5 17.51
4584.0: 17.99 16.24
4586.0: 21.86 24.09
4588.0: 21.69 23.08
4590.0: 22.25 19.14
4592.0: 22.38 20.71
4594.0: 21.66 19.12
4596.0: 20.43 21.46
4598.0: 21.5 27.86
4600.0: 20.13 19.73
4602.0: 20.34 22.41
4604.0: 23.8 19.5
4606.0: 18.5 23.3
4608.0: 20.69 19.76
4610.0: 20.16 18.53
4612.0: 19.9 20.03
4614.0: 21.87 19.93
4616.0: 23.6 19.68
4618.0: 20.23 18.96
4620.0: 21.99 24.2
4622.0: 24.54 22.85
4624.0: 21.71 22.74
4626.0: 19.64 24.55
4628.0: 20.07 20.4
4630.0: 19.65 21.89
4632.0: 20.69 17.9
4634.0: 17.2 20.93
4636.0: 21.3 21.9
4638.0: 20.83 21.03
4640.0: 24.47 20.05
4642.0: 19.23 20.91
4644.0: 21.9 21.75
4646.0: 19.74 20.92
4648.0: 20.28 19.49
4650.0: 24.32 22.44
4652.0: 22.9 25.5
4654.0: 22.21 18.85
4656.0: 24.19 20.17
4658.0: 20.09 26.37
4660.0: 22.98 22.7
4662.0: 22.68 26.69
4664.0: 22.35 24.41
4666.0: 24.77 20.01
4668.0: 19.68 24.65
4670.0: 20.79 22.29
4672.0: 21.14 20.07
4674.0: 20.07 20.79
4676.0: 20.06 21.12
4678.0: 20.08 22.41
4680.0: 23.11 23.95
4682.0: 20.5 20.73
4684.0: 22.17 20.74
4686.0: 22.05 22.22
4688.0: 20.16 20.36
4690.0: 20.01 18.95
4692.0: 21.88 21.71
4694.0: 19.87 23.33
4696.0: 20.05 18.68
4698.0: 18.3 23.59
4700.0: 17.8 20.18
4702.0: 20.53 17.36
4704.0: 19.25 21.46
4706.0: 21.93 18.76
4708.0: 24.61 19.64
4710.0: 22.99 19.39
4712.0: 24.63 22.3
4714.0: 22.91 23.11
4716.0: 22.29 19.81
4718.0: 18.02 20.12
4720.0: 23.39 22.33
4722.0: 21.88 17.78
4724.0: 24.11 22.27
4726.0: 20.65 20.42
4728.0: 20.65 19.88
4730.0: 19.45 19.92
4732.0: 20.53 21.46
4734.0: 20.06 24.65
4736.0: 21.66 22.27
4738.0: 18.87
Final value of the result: -0.10 mag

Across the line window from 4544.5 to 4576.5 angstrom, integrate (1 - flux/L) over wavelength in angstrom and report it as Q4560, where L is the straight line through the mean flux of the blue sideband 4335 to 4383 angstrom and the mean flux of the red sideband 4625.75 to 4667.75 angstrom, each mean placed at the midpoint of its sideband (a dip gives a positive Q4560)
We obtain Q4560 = 1.2 angstrom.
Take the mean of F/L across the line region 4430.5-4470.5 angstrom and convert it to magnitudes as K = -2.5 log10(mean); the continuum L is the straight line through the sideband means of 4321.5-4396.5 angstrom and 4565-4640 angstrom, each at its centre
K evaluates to -0.06 mag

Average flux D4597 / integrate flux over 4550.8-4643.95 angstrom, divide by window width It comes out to 20.9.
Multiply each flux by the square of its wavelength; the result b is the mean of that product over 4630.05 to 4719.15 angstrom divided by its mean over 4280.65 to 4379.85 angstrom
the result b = 1.3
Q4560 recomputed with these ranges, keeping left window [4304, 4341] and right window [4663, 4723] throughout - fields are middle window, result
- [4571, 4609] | -1.6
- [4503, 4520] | -1.2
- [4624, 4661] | -1.2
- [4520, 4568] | -1.6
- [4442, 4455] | -1.4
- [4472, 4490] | -0.8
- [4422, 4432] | -1.5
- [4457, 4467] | -1.0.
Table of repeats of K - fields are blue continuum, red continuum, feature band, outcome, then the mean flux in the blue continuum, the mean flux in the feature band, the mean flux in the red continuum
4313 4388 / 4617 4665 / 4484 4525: 0.02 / 19.4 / 20.2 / 21.7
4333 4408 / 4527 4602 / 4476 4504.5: 0.03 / 19.8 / 19.8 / 20.6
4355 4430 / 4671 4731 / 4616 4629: -0.04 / 20.9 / 21.8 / 21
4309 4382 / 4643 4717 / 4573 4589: 0.00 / 19.2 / 20.9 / 21.5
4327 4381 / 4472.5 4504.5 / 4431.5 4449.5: -0.13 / 19.5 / 22.3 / 20.1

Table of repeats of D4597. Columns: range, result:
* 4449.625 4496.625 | 20.2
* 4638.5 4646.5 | 21.1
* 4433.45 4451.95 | 22.2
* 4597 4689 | 21.5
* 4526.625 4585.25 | 20.3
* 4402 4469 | 21.3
